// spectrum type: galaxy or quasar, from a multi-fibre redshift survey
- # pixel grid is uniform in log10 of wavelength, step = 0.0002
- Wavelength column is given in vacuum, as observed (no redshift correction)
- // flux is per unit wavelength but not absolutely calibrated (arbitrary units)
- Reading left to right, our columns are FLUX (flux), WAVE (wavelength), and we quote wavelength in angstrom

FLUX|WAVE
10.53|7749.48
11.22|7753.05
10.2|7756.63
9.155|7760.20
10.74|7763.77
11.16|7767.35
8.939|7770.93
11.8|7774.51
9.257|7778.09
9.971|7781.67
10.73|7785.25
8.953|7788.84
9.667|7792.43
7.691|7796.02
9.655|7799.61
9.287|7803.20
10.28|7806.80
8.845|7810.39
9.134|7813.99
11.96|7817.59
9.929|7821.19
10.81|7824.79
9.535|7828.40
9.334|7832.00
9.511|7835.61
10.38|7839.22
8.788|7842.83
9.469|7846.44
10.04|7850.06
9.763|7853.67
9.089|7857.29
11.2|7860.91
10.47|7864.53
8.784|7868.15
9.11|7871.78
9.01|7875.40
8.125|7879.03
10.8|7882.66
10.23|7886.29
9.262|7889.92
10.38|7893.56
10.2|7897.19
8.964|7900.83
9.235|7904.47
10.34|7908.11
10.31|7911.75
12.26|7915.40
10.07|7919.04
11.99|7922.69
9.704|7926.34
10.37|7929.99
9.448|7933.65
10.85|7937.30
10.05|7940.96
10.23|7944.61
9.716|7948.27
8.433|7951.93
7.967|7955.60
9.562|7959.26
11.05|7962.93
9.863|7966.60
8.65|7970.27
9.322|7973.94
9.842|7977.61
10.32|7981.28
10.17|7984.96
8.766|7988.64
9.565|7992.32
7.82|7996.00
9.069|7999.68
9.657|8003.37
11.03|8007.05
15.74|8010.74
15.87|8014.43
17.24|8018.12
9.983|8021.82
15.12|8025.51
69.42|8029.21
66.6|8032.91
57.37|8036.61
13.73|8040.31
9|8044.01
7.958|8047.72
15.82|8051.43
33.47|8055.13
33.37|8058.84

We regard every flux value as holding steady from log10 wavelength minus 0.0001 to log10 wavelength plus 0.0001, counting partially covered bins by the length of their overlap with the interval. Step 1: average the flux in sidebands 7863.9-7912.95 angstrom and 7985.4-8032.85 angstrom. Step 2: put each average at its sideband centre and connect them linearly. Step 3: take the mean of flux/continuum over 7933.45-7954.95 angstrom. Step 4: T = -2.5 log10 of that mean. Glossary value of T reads 0.365 mag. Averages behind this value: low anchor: 9.63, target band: 9.71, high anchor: 18.3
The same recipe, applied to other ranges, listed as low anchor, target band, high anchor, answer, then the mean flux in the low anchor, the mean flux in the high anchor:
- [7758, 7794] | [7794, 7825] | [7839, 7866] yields 0.03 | 10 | 9.87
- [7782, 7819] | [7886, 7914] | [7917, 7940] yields 0.04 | 9.61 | 10.4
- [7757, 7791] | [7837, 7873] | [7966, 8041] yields 0.34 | 10.1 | 19.1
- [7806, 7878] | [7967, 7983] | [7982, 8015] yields 0.10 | 9.75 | 10.6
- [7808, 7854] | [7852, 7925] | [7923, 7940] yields 0.01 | 9.82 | 10.3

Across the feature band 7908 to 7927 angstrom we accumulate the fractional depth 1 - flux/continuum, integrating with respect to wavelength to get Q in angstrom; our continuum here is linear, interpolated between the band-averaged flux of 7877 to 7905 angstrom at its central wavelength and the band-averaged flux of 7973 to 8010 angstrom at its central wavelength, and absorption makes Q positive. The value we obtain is -2.4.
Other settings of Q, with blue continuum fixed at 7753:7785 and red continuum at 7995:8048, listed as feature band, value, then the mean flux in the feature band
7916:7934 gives 7.6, 10.5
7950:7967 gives 9.0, 9.33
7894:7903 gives 3.8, 9.69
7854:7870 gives 5.4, 9.87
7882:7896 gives 5.3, 10.1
